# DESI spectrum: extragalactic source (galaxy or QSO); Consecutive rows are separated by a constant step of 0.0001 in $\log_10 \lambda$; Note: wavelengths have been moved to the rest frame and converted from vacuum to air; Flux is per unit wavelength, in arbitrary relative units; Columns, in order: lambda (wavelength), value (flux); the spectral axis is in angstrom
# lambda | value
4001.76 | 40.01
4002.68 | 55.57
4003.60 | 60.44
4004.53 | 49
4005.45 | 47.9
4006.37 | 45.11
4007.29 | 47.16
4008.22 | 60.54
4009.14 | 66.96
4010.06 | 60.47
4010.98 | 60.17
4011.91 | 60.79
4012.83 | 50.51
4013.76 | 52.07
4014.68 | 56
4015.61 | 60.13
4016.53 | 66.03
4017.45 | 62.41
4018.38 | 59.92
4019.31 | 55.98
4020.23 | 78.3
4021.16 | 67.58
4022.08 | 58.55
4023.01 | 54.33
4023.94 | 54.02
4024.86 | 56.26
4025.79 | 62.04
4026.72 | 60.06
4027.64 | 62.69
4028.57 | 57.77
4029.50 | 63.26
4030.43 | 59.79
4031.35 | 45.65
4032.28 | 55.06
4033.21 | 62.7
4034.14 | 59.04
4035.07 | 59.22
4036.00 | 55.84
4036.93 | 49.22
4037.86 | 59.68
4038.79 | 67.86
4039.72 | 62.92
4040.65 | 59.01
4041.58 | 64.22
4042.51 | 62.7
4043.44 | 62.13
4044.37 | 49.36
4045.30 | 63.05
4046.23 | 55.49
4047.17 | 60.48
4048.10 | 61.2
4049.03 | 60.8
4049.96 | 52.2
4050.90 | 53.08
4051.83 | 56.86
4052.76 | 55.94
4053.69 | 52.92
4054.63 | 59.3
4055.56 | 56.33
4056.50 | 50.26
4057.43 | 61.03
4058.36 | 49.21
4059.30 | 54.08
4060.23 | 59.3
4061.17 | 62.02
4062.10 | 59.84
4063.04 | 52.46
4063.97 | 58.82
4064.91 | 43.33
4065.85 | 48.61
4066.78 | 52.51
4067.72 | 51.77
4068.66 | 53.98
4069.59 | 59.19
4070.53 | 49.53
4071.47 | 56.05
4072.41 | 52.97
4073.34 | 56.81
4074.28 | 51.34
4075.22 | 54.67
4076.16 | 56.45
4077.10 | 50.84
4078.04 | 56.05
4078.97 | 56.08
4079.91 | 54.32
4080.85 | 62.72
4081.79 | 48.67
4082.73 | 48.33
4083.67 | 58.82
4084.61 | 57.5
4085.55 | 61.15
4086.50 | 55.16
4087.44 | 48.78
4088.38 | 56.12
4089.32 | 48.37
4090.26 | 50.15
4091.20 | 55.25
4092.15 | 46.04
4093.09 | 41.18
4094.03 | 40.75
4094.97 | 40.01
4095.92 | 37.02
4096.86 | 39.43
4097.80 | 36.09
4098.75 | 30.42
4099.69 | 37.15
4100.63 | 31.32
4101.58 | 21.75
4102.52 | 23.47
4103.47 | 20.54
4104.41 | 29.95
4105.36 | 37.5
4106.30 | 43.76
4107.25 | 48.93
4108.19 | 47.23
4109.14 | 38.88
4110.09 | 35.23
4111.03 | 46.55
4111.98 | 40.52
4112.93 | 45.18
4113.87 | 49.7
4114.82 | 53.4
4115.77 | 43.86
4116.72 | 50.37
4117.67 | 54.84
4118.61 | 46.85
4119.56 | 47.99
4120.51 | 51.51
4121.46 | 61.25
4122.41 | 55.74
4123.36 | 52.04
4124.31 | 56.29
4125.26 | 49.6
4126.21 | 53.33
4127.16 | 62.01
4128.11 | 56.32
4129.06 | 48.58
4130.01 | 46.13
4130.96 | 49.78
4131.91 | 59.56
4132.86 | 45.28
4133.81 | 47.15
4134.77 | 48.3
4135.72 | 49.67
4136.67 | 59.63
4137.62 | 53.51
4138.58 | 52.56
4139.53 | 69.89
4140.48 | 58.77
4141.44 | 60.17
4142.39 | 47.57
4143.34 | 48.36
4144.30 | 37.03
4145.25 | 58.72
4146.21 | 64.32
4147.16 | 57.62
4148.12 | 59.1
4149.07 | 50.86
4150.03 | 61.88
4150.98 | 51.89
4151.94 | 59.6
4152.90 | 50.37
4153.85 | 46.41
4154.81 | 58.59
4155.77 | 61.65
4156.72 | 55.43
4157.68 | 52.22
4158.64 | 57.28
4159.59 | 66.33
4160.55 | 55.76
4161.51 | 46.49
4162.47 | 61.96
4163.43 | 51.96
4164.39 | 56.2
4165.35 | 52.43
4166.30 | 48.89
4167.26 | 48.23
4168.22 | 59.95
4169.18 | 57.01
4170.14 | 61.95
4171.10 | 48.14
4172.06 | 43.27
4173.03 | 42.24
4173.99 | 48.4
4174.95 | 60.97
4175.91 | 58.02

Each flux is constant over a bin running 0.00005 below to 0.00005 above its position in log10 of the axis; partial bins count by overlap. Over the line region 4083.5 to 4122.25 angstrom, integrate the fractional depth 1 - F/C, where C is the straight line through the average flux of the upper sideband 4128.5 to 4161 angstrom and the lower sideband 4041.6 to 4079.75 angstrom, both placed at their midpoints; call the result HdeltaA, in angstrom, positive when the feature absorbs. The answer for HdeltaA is 7.7 angstrom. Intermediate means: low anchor 55.6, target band 44.1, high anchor 54.4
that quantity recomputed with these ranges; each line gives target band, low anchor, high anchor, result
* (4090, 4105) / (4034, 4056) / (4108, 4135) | 4.70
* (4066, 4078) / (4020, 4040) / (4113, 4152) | 0.65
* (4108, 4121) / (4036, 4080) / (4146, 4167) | 2.15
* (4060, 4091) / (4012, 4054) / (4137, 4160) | 1.84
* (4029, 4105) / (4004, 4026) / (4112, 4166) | 5.62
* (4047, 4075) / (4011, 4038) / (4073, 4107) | -1.95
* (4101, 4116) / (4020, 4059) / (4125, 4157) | 4.44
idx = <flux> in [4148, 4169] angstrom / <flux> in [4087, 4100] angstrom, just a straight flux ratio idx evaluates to 1.27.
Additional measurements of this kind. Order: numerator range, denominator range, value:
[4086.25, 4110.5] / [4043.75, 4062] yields 0.70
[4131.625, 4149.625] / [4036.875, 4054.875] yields 0.92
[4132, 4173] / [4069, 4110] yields 1.17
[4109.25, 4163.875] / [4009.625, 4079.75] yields 0.92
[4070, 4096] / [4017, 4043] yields 0.87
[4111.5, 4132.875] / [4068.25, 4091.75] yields 0.95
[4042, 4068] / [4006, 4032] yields 0.95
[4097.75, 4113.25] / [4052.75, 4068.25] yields 0.66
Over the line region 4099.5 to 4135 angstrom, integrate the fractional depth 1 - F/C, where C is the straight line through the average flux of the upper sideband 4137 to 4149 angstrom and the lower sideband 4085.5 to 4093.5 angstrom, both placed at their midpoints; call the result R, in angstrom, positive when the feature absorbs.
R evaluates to 5.1 angstrom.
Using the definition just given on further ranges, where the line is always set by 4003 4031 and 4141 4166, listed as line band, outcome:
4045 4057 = 0.2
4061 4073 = 0.7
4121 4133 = 0.4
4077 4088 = 0.3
